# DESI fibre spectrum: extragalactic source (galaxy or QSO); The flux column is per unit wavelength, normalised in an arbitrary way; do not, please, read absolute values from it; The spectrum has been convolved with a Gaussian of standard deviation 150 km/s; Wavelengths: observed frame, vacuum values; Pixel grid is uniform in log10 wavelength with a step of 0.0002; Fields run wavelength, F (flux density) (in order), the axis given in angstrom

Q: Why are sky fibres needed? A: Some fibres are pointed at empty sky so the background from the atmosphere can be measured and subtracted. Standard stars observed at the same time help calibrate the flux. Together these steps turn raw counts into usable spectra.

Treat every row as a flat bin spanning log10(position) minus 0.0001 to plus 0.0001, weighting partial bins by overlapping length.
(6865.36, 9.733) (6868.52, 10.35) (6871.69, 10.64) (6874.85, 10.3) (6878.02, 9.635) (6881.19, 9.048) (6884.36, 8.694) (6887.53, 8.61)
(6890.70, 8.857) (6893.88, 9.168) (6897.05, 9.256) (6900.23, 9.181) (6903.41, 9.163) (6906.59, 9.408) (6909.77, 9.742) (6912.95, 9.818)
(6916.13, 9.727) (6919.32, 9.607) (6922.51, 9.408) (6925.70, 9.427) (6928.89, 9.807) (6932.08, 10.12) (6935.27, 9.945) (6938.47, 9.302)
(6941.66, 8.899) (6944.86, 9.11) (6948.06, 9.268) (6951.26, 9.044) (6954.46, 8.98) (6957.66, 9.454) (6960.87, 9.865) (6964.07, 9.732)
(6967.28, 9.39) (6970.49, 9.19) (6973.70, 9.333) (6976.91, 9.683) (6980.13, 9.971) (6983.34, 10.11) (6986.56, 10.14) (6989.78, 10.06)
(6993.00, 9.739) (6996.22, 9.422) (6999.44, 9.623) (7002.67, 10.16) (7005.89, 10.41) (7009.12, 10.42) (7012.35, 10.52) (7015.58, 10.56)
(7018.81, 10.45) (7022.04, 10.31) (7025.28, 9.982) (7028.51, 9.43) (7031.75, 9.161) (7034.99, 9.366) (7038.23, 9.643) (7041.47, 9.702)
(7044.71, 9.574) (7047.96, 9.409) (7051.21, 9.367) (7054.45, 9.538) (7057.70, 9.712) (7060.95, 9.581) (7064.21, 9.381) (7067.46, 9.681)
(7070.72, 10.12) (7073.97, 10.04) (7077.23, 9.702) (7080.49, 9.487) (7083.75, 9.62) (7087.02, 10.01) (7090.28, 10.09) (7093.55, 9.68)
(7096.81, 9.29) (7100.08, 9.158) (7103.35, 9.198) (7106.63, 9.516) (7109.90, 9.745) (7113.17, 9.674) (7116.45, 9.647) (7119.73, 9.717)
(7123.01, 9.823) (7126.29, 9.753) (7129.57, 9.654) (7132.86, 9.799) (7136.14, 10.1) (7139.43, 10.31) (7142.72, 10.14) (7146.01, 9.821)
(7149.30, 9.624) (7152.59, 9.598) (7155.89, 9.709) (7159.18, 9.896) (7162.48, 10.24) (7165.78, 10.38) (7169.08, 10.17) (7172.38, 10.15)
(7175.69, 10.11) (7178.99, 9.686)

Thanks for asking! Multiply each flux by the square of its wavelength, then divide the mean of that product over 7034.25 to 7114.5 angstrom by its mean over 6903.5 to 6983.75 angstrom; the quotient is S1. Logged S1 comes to 1.05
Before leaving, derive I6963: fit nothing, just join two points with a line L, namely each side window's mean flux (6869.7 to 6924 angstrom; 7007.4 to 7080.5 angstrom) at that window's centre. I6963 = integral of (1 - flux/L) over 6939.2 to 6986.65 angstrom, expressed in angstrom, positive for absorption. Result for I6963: 0.7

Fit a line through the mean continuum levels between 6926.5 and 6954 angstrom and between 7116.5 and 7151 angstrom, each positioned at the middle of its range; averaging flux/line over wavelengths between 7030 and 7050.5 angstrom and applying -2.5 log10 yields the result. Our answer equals 0.02 mag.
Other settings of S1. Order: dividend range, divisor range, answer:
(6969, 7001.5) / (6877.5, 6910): 1.10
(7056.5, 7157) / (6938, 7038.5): 1.03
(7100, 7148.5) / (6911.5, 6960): 1.09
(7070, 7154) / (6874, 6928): 1.11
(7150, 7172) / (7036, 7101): 1.06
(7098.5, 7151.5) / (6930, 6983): 1.08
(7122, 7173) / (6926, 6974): 1.12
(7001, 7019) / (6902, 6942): 1.11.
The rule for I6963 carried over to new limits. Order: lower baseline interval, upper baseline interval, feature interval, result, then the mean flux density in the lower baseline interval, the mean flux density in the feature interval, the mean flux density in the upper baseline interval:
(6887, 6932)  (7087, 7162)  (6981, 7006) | -1.0 angstrom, 9.41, 9.93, 9.74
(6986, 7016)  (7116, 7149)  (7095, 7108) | 0.8 angstrom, 10.1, 9.29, 9.87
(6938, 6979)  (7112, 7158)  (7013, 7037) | -1.0 angstrom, 9.34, 9.92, 9.81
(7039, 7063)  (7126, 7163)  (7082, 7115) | 0.4 angstrom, 9.55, 9.6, 9.88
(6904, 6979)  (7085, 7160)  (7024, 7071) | 0.4 angstrom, 9.49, 9.56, 9.73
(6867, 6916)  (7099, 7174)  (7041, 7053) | 0.2 angstrom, 9.46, 9.5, 9.82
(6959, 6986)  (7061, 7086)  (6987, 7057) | -1.1 angstrom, 9.67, 9.85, 9.71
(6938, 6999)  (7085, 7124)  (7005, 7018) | -1.3 angstrom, 9.52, 10.5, 9.62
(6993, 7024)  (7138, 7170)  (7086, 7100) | 0.5 angstrom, 10.2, 9.69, 9.98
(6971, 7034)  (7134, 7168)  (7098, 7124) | 1.1 angstrom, 9.95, 9.55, 9.98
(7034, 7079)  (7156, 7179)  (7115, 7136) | 0.3 angstrom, 9.63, 9.76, 10.1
